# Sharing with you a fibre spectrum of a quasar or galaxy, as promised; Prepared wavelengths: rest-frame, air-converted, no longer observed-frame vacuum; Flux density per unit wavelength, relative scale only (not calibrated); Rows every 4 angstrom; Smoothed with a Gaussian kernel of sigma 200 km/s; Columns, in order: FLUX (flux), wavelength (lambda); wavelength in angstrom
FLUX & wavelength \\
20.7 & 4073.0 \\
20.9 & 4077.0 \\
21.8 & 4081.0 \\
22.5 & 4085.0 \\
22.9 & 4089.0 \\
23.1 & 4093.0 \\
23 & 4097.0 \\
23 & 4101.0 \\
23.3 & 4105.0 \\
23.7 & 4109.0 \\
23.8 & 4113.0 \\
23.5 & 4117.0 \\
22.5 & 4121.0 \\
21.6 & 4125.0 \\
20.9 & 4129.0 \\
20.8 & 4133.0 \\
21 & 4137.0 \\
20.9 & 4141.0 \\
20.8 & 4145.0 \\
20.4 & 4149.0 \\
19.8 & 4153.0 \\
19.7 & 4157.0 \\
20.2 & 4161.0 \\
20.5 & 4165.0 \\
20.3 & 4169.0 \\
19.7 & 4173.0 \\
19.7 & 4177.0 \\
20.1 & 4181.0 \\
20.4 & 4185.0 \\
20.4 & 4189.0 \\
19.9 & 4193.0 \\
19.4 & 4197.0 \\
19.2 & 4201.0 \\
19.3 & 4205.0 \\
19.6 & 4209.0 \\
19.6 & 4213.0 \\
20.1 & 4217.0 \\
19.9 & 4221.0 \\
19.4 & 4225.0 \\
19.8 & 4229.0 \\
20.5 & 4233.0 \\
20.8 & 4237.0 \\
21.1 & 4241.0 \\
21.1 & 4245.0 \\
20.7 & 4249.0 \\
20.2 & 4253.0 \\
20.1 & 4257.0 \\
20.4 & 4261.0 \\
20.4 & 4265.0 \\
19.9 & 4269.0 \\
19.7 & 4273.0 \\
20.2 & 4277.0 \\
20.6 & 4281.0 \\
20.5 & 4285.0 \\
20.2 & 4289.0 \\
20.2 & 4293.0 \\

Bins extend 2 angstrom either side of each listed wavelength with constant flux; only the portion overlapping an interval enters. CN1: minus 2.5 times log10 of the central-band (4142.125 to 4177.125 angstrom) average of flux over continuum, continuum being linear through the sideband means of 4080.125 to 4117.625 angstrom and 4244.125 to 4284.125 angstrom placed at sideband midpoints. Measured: 0.10 mag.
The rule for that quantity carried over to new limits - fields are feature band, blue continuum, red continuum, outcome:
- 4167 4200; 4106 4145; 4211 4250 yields 0.06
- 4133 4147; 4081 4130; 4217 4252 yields 0.06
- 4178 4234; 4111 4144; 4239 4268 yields 0.06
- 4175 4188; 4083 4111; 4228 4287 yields 0.08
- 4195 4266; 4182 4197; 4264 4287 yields 0.00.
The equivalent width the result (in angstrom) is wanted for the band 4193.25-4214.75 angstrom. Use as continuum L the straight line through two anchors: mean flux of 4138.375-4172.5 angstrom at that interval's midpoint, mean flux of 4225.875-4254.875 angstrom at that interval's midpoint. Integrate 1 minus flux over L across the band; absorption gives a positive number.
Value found 1.0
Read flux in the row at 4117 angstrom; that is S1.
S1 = 23.5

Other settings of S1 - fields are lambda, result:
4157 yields 19.7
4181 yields 20.1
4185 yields 20.4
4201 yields 19.2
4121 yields 22.5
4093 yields 23.1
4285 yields 20.5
